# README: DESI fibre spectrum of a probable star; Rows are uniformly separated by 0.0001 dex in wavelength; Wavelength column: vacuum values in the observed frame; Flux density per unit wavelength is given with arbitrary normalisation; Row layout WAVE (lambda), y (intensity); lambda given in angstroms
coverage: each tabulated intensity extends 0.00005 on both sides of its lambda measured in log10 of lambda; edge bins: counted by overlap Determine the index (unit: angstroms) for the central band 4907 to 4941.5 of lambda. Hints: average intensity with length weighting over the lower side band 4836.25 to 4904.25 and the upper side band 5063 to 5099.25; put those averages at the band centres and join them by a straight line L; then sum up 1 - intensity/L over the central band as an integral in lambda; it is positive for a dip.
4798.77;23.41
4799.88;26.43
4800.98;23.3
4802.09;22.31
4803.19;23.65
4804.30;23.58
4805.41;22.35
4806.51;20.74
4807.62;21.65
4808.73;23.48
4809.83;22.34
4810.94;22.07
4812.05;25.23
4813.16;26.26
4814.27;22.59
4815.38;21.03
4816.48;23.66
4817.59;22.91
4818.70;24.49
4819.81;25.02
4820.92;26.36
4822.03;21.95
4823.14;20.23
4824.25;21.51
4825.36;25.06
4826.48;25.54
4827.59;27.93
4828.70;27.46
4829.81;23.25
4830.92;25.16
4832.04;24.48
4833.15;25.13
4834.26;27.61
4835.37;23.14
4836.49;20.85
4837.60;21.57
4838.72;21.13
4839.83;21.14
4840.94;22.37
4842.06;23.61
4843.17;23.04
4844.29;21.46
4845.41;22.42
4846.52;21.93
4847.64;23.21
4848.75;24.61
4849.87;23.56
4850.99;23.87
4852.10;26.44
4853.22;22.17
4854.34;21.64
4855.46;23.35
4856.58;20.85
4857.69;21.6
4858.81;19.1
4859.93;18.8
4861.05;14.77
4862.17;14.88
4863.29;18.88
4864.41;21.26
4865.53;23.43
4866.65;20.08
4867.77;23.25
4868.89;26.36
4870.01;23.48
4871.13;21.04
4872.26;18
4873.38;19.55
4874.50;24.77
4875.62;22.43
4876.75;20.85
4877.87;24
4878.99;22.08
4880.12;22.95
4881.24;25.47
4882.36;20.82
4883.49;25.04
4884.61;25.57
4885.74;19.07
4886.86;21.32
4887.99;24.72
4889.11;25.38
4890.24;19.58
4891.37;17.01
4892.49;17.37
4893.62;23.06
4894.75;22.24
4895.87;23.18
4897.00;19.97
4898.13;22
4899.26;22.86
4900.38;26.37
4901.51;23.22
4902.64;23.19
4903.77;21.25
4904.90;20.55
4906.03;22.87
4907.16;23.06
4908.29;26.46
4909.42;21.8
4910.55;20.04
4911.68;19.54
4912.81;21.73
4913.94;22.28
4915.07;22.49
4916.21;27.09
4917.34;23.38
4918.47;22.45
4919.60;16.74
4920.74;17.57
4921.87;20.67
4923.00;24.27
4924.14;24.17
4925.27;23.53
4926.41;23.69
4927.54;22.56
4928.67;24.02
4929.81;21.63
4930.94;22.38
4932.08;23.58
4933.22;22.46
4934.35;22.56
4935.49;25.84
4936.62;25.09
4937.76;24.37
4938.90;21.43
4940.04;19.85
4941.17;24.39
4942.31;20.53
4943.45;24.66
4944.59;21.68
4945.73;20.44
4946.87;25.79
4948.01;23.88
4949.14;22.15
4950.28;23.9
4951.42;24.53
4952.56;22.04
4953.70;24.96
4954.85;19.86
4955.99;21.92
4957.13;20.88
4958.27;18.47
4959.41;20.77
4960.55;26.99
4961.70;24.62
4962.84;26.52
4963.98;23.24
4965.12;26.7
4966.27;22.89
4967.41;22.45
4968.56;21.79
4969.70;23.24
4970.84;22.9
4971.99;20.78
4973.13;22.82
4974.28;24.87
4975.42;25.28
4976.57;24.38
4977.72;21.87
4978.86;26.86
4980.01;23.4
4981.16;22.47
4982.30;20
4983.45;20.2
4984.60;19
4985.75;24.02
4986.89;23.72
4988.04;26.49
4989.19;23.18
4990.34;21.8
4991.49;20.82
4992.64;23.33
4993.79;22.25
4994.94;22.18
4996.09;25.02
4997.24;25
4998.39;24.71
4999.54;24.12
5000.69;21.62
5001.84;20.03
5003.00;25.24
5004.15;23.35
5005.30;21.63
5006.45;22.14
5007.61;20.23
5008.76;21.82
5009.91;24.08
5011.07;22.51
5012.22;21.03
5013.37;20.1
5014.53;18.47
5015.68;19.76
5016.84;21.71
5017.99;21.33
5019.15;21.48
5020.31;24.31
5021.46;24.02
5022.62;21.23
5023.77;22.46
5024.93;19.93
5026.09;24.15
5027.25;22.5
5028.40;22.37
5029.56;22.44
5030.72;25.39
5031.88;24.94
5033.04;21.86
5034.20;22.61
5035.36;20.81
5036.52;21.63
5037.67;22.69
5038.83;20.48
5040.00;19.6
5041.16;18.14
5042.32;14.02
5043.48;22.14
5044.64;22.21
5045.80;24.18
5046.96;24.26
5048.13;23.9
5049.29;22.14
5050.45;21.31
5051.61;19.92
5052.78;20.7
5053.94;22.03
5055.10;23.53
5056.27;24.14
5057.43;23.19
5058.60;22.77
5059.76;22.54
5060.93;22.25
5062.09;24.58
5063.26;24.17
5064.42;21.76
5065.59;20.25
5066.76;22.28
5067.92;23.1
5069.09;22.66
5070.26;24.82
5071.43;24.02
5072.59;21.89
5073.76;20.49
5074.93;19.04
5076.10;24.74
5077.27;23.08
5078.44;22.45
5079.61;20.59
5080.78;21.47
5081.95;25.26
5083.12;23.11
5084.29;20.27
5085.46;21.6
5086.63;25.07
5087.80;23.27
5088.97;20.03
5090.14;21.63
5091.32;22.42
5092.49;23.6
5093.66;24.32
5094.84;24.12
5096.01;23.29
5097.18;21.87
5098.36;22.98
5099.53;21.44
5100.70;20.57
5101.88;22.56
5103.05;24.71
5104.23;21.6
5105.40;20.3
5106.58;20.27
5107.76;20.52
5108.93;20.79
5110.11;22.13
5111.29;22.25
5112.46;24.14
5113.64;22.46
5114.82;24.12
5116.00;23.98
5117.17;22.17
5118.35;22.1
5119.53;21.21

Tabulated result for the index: -0.76 angstroms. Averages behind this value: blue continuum 22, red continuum 22.5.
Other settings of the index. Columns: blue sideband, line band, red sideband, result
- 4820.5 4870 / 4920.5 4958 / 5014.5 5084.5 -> -0.59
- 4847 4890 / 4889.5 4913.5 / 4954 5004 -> 0.57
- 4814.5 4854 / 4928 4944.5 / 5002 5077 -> -0.13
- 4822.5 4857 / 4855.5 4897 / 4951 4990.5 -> 3.29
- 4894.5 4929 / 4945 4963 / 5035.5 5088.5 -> -0.44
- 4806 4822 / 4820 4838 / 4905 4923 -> -0.84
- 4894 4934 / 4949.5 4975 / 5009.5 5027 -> -1.08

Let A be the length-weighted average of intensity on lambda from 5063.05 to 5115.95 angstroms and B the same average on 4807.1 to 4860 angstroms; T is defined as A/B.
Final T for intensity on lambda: 0.96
